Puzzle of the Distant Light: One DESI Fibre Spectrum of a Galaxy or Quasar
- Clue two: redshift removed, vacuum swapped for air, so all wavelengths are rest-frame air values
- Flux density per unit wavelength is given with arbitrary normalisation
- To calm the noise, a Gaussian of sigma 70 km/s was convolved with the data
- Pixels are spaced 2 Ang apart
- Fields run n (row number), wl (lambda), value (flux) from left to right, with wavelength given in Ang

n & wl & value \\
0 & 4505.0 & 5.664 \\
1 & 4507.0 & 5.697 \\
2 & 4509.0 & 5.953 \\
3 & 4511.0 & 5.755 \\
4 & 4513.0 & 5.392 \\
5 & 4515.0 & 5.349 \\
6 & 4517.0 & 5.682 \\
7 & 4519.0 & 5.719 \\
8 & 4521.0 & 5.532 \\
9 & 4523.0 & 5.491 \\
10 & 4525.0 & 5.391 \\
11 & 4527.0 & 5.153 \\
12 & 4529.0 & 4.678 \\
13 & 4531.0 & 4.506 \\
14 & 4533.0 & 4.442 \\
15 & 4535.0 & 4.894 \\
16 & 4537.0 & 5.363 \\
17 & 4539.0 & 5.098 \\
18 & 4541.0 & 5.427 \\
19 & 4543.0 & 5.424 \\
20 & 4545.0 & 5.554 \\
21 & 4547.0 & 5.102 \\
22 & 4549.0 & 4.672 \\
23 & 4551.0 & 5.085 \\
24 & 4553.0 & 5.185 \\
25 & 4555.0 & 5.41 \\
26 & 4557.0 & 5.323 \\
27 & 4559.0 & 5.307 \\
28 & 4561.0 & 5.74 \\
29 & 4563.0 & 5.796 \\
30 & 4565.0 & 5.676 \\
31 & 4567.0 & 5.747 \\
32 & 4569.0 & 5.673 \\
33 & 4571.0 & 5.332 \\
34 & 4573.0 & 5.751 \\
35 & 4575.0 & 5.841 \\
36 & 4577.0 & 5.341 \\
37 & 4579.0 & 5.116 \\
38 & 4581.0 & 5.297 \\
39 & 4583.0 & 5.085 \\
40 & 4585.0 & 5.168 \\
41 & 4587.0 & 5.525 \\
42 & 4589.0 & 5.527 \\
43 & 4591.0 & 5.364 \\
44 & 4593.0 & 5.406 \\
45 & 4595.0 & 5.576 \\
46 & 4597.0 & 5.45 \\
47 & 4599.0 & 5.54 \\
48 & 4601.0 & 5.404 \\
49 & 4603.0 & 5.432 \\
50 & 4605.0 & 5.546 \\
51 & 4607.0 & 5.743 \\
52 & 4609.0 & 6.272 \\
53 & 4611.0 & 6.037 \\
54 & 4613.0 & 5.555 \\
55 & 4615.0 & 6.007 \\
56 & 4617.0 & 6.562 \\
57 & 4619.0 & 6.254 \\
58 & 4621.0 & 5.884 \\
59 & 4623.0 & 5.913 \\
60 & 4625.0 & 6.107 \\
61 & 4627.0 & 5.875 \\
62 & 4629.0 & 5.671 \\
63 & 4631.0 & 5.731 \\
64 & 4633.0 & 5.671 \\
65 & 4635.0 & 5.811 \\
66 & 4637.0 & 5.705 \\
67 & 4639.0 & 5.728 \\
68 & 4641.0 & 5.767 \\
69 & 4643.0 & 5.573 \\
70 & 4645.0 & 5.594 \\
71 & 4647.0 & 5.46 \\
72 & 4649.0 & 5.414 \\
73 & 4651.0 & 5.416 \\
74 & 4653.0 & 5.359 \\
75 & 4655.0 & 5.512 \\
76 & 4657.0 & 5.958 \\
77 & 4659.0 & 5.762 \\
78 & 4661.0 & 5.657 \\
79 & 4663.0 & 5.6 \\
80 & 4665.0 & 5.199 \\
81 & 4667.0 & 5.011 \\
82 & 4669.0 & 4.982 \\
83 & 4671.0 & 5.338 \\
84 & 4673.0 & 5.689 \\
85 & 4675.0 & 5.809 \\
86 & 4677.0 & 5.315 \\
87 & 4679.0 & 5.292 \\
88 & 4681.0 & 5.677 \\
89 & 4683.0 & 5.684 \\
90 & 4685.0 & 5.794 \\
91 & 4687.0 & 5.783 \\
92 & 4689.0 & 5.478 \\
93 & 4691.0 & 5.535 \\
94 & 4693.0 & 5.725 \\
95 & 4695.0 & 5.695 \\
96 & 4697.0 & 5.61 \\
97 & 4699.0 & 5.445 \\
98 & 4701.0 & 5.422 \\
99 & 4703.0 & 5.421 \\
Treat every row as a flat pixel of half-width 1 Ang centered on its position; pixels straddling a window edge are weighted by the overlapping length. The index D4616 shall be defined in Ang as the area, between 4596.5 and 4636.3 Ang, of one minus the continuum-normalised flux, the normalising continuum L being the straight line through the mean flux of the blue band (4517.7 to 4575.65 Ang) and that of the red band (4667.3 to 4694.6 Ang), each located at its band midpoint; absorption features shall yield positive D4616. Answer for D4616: -2.9 Ang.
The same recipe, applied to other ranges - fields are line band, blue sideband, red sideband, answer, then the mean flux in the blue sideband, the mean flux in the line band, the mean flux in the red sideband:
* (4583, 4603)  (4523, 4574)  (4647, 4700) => -0.2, 5.27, 5.42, 5.53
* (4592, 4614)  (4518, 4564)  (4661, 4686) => -1.2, 5.23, 5.63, 5.46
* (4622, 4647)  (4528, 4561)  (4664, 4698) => -1.8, 5.11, 5.75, 5.51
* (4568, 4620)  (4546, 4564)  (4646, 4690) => -2.3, 5.29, 5.61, 5.51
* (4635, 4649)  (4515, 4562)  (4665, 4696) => -0.5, 5.23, 5.63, 5.51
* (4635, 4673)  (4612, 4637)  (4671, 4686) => 1.5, 5.91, 5.51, 5.59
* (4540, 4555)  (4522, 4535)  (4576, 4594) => -0.5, 4.94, 5.22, 5.31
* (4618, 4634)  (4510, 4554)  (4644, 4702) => -1.4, 5.22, 5.89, 5.52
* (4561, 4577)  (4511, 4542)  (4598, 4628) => -0.4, 5.23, 5.67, 5.88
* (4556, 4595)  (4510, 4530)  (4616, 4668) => 0.5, 5.41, 5.48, 5.7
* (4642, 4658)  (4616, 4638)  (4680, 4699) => 0.8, 5.93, 5.54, 5.65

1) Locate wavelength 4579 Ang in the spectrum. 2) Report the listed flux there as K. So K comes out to 5.116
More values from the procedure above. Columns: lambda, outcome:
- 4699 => 5.445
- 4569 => 5.673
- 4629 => 5.671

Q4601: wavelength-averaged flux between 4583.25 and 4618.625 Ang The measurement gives 5.65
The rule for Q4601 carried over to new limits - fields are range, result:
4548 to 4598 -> 5.42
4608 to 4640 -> 5.92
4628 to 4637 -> 5.72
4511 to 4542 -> 5.23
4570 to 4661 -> 5.65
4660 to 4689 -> 5.49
